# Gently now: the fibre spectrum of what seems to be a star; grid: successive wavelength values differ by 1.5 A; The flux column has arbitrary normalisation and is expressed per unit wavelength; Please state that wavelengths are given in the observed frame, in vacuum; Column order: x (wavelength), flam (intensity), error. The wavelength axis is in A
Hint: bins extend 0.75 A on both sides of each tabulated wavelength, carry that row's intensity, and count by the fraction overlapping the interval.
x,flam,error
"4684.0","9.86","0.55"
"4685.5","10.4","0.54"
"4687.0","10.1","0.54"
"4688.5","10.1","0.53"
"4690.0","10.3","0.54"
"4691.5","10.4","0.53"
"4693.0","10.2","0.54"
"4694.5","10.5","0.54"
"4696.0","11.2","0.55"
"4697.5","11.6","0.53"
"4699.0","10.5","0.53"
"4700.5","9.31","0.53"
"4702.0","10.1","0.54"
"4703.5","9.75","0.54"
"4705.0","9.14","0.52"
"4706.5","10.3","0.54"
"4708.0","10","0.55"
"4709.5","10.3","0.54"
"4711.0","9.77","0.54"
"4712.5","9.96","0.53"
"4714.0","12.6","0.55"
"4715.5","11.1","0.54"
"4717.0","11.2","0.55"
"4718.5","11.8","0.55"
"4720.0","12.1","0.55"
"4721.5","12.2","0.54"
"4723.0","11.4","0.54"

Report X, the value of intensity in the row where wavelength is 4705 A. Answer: 9.14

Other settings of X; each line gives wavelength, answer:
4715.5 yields 11.1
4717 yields 11.2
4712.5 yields 9.96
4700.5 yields 9.31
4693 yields 10.2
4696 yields 11.2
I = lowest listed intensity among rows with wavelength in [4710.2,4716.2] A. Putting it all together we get 9.77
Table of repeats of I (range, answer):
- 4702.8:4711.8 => 9.14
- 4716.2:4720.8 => 11.2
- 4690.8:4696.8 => 10.2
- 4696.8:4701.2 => 9.31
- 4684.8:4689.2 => 10.1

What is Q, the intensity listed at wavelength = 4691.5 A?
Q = 10.4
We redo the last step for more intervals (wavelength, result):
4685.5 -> 10.4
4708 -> 10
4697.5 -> 11.6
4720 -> 12.1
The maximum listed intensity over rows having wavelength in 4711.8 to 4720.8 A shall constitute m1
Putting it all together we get 12.6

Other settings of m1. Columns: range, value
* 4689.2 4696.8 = 11.2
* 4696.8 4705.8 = 11.6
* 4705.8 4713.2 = 10.3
